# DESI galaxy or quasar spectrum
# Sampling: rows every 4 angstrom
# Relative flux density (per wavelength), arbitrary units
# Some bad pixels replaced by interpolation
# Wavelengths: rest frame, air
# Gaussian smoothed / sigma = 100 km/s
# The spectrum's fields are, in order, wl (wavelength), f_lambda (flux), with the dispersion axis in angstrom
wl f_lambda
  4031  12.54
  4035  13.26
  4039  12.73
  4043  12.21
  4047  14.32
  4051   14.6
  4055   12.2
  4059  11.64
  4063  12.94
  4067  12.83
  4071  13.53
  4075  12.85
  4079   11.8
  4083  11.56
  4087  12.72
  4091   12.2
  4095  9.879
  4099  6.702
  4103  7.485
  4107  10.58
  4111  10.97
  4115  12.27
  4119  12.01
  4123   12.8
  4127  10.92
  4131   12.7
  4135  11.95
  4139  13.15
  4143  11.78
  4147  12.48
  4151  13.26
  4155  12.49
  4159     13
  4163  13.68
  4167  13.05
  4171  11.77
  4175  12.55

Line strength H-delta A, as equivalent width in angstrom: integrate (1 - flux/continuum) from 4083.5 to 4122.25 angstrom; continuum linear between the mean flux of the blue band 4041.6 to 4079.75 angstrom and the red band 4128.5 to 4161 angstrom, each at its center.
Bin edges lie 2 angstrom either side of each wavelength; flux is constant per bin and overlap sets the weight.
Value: 6.40 angstrom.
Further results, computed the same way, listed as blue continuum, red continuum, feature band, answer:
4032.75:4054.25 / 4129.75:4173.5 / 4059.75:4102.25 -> 5.0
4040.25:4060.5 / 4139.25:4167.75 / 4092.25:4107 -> 5.0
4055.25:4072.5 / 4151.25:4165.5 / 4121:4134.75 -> 0.9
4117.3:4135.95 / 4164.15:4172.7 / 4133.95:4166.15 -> -1.1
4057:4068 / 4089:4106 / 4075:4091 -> -2.5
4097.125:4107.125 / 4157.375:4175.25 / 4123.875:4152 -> -4.5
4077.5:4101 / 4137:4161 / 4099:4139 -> 2.1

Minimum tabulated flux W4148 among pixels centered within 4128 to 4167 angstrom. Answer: 11.78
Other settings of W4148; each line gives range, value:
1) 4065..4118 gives 6.702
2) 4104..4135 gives 10.58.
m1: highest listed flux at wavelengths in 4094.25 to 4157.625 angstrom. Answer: 13.26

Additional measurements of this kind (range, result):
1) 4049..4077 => 14.6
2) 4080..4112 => 12.72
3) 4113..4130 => 12.8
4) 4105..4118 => 12.27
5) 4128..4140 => 13.15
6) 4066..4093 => 13.53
